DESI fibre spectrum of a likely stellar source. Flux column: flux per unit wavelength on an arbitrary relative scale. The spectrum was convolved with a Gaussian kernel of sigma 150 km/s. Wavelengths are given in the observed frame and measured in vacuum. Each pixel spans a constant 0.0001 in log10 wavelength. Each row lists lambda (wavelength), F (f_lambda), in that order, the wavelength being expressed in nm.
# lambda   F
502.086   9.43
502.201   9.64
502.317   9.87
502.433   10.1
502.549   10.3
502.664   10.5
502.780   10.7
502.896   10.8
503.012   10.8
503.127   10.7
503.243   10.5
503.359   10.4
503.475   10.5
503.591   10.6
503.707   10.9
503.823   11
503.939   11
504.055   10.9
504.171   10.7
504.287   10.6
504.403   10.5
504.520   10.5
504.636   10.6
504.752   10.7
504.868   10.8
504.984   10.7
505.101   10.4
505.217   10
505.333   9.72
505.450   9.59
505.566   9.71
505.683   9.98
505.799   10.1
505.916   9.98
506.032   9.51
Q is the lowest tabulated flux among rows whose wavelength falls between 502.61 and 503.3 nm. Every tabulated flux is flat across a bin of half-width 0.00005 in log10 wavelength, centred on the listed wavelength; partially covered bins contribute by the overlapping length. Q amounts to 10.5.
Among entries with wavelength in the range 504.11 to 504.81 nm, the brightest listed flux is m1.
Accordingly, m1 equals 10.7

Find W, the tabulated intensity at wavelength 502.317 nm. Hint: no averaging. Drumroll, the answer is 9.87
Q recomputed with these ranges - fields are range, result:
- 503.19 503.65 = 10.4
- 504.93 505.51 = 9.59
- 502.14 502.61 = 9.64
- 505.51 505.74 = 9.71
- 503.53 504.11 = 10.6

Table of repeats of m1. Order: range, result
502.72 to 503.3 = 10.8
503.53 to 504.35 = 11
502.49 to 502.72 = 10.5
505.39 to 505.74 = 9.98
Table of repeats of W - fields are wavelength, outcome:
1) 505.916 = 9.98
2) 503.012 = 10.8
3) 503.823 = 11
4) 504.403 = 10.5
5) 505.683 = 9.98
